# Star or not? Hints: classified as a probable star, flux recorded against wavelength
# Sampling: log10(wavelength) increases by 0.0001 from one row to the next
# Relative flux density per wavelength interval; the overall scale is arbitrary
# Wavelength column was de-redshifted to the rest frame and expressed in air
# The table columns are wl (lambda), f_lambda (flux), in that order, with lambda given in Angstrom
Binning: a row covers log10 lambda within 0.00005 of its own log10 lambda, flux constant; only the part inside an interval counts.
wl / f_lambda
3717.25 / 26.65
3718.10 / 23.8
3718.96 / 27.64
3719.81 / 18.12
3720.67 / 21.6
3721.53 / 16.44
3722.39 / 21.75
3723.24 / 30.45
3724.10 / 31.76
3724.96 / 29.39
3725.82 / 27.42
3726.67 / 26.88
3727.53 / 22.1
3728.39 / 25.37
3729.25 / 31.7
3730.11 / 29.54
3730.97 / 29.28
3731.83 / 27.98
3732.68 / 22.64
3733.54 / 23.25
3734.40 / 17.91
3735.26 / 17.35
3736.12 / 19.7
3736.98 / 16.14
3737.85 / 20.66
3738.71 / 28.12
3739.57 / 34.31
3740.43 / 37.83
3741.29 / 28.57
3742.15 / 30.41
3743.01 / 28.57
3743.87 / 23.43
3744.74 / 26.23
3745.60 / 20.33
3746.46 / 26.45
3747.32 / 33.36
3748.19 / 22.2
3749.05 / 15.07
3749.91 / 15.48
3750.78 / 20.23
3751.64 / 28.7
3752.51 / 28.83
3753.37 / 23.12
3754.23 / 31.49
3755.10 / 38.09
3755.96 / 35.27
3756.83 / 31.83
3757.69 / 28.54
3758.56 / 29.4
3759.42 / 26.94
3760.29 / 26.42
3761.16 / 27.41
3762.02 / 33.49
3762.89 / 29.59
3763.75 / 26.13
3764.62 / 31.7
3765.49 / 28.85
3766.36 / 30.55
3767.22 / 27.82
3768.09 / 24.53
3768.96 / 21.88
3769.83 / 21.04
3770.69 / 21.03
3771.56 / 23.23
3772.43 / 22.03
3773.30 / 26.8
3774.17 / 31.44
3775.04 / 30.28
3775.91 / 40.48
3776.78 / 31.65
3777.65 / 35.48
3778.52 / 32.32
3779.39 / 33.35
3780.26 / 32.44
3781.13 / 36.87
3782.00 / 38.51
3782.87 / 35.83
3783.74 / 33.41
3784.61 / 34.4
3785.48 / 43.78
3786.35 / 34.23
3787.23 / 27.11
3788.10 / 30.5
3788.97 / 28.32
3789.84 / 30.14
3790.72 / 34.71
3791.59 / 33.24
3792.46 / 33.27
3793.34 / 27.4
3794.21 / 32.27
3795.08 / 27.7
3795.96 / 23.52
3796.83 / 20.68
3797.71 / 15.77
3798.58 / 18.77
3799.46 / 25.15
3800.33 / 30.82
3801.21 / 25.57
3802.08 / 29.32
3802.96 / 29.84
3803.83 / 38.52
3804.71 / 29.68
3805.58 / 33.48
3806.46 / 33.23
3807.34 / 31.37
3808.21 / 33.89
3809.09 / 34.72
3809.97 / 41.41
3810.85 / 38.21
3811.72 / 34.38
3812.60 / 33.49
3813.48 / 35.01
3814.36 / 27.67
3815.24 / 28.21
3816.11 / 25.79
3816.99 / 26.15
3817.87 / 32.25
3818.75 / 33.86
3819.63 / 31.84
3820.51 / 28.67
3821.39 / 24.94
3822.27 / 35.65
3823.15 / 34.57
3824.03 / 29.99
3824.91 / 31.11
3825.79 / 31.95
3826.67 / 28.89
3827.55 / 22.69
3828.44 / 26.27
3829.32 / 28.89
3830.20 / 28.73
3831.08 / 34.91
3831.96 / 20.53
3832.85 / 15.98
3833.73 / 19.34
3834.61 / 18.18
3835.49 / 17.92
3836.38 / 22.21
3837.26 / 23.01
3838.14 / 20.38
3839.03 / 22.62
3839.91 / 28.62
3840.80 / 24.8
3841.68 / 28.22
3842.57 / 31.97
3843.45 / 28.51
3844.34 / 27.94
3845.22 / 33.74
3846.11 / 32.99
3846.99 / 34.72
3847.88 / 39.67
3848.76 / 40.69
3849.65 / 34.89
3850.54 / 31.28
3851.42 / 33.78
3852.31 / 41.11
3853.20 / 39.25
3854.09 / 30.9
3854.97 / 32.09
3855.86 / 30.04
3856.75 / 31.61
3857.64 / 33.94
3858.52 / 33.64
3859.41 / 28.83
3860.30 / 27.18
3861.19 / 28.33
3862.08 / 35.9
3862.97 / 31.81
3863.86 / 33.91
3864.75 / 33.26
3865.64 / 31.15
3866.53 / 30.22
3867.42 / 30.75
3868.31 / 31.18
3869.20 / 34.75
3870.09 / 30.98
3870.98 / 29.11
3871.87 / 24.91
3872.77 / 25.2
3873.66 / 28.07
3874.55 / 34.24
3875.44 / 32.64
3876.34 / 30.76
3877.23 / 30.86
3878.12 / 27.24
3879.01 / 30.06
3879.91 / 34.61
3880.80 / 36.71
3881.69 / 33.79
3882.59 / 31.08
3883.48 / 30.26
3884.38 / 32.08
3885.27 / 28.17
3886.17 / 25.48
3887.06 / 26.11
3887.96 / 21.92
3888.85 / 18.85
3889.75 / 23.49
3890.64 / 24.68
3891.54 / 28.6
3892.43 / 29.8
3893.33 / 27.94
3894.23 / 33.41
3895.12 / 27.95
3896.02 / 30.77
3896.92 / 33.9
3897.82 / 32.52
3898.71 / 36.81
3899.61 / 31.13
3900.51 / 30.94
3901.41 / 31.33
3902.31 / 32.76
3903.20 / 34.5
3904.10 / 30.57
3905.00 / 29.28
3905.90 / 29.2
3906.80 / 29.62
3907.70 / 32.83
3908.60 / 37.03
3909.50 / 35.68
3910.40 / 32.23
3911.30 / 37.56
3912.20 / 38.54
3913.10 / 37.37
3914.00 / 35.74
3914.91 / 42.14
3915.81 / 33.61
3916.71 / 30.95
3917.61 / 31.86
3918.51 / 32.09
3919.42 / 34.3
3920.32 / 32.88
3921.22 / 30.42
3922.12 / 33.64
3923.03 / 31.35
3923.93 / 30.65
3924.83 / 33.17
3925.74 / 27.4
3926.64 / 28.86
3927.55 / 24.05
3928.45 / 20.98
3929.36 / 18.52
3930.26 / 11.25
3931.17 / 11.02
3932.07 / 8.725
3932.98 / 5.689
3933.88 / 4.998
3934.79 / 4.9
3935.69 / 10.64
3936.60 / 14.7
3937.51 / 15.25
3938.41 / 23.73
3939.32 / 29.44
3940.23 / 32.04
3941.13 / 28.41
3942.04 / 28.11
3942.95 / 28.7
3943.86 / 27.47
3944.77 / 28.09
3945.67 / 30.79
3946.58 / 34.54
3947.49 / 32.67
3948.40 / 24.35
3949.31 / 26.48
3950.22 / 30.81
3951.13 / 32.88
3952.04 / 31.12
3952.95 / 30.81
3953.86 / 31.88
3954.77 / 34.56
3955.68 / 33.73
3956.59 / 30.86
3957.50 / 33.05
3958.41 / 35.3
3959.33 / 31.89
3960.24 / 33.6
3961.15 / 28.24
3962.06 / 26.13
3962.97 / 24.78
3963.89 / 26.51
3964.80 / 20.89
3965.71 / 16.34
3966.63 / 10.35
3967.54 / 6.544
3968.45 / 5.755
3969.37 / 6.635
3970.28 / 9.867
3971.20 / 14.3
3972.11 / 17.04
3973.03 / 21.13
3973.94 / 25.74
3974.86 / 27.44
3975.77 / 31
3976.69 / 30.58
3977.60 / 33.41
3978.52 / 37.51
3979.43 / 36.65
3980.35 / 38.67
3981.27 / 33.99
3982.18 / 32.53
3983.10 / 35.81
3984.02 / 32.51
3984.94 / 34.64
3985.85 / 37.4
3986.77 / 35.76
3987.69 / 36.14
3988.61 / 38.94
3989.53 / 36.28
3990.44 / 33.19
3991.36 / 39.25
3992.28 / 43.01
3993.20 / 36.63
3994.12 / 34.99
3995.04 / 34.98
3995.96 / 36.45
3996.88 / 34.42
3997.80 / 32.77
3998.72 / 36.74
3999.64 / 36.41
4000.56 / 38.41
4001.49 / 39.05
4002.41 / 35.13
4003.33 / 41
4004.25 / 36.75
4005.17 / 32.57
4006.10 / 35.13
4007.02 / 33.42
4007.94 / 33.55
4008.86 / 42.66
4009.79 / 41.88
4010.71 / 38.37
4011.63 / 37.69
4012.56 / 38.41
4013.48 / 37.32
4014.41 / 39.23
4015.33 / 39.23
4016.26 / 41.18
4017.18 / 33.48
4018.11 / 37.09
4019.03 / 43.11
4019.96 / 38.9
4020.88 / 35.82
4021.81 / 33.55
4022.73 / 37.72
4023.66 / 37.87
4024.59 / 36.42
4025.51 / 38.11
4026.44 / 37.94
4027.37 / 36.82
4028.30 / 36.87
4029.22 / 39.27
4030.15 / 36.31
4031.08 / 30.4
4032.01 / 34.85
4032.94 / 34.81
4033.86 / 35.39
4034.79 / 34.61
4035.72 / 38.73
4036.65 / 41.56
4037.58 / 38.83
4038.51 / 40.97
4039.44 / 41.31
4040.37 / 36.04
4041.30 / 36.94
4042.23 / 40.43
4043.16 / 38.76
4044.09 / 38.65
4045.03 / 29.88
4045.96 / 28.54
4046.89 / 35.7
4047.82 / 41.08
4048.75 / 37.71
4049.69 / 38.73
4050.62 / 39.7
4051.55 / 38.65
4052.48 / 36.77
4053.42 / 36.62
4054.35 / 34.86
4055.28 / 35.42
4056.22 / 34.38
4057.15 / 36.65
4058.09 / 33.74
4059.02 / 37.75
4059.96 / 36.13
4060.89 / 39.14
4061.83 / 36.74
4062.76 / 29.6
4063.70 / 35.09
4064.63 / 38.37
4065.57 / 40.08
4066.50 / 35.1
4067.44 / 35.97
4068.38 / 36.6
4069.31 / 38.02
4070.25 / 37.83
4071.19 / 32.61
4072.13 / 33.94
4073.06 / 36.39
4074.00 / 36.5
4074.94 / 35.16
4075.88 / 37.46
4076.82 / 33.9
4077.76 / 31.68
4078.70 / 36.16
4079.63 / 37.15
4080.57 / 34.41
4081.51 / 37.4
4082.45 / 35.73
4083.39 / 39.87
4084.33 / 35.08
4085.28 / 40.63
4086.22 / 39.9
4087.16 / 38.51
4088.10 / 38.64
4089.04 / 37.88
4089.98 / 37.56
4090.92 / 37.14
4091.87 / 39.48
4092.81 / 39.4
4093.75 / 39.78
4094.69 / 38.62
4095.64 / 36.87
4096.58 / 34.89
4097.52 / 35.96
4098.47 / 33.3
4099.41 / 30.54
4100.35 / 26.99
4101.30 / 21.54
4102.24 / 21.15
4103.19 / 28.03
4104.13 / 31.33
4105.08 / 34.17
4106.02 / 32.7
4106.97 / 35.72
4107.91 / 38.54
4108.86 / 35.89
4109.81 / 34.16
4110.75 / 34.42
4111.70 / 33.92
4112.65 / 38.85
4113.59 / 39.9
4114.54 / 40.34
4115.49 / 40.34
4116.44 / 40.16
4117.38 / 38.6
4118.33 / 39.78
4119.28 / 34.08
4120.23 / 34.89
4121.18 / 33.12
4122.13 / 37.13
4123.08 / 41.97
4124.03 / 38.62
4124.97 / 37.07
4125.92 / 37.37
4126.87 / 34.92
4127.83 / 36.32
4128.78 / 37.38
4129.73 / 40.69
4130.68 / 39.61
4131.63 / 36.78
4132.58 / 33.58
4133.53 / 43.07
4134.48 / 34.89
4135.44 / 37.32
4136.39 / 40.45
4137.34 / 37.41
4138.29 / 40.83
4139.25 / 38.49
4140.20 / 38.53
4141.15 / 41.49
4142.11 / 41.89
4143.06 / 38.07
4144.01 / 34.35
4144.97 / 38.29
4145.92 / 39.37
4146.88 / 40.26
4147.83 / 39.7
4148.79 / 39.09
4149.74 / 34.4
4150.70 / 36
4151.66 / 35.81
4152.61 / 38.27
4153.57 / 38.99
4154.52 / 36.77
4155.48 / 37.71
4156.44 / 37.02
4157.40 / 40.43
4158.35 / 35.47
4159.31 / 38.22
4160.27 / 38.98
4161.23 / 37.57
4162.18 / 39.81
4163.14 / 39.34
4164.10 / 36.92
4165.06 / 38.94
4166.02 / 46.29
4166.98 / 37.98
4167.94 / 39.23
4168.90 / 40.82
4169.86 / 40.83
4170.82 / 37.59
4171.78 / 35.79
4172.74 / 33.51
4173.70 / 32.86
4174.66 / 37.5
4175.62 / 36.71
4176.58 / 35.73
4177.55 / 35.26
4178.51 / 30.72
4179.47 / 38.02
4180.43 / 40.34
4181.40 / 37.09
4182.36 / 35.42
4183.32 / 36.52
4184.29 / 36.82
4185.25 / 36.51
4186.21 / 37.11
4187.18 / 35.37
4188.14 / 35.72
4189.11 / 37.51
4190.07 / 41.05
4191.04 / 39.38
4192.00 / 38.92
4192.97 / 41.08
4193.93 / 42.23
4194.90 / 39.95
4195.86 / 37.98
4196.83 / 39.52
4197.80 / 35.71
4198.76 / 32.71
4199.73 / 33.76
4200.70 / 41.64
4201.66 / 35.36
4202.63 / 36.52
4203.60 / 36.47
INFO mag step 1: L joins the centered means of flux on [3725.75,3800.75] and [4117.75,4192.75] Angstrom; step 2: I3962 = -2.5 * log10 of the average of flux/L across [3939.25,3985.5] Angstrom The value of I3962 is 0.19 mag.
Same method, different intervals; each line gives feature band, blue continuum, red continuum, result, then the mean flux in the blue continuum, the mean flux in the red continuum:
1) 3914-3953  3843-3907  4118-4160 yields 0.256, 31.1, 37.9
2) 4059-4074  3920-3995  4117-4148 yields -0.072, 26.9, 38.1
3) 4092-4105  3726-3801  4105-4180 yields 0.129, 28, 37.7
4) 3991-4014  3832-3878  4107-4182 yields -0.097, 29.9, 37.8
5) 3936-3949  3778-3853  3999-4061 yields 0.267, 30.2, 37.2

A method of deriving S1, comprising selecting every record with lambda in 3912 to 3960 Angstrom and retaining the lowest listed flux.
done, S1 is 4.9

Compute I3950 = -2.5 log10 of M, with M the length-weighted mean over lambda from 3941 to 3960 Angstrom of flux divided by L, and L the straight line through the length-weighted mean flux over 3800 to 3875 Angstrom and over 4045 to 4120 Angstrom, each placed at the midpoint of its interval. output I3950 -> 0.07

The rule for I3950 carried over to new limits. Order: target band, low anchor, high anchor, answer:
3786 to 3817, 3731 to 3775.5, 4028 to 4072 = -0.08 mag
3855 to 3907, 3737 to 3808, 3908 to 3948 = -0.11 mag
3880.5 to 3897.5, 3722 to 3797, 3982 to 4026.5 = 0.15 mag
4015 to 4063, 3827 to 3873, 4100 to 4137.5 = -0.09 mag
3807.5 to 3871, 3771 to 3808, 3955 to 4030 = 0.03 mag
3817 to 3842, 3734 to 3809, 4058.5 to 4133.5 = 0.13 mag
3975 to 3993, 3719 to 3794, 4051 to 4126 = -0.06 mag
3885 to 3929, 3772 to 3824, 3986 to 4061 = 0.11 mag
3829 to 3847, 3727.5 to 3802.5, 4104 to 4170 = 0.17 mag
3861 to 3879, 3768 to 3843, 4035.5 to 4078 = 0.01 mag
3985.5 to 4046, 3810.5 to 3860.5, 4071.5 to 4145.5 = -0.09 mag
